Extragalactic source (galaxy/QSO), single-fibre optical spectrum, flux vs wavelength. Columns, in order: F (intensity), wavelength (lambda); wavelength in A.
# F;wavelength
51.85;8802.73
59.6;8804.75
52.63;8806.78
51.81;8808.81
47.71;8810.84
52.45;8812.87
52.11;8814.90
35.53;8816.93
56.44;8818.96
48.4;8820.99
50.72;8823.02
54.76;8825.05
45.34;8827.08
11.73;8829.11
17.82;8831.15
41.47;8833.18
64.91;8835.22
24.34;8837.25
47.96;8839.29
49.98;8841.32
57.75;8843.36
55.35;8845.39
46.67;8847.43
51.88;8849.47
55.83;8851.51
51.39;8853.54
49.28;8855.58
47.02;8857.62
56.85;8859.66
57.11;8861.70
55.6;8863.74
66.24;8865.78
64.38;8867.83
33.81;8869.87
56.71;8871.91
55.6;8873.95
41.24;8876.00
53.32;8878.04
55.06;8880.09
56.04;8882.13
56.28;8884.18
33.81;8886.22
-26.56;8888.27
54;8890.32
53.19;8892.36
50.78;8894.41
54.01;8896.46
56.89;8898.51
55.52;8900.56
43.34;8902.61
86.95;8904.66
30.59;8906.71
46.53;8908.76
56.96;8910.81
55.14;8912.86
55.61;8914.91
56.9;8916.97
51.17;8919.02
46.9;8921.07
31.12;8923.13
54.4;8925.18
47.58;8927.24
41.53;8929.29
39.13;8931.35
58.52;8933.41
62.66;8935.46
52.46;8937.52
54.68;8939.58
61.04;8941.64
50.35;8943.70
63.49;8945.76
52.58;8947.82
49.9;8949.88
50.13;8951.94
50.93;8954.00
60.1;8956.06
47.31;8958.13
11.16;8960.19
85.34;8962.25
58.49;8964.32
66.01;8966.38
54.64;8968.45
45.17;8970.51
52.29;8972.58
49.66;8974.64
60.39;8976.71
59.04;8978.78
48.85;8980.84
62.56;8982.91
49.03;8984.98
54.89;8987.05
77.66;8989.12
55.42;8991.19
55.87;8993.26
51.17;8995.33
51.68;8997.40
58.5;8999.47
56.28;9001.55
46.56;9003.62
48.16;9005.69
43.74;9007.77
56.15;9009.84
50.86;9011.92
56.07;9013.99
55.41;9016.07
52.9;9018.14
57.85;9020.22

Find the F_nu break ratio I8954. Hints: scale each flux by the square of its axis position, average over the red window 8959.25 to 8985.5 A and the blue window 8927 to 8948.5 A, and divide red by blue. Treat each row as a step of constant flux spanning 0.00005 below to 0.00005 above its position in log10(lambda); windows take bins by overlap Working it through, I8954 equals 1.03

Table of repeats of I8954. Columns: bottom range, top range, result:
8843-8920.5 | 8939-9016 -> 1.09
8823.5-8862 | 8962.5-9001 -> 1.26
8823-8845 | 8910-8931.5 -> 1.18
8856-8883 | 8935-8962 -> 0.99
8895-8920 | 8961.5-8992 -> 1.10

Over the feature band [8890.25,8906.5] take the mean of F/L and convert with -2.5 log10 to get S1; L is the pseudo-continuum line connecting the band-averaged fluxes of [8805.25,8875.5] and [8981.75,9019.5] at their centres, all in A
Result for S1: -0.09 mag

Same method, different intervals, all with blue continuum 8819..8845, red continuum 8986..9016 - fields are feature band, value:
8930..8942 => -0.08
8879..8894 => 0.16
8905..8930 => 0.00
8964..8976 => -0.04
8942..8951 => -0.07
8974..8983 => -0.05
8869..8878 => -0.03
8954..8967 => -0.04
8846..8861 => -0.14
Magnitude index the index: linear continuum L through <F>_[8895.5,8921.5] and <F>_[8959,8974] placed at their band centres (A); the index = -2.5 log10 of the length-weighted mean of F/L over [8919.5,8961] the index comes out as 0.08 mag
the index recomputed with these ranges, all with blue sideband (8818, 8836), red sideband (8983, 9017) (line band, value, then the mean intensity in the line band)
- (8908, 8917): -0.11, 54.2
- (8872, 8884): -0.14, 52.9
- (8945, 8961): 0.06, 48.5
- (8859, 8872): -0.22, 55.7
